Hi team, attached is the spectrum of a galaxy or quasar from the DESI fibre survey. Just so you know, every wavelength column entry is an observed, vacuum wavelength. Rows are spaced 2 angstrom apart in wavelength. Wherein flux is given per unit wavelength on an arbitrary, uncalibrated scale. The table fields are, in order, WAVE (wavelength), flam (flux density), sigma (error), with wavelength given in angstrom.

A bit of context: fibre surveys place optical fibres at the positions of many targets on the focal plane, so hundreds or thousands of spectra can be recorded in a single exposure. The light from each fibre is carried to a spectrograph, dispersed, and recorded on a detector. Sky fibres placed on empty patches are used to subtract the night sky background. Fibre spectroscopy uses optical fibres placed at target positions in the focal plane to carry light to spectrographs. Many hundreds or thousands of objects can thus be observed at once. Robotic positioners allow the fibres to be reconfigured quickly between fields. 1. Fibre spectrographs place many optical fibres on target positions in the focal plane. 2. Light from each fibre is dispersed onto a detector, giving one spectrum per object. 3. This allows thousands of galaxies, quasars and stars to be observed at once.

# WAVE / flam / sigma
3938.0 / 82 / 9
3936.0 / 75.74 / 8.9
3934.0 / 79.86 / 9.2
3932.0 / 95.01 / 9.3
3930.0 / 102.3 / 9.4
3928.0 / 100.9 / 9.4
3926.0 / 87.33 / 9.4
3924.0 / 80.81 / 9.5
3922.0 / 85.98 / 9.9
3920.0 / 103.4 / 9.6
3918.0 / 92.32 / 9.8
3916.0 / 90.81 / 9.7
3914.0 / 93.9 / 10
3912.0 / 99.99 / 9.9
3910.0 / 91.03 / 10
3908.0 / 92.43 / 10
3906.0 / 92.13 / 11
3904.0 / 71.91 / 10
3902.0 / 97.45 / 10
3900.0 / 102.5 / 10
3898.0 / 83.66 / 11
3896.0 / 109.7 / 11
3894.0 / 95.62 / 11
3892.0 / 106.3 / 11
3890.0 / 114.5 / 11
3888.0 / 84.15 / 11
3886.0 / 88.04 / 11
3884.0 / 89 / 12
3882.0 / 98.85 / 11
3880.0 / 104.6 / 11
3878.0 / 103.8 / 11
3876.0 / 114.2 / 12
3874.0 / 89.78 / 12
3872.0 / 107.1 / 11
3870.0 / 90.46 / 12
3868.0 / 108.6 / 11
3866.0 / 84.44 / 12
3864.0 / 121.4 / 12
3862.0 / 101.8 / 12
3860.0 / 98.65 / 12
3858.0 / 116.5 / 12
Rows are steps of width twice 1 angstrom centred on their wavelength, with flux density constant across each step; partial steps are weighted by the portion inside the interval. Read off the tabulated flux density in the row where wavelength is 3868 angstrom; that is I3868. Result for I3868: 108.6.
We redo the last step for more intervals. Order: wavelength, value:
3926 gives 87.33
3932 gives 95.01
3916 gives 90.81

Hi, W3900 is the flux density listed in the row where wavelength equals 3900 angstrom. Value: 102.5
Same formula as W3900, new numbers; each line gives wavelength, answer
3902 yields 97.45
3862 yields 101.8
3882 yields 98.85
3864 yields 121.4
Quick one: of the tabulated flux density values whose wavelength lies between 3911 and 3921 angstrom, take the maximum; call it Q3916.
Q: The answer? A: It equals 103.4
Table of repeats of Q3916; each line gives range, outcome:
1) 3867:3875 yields 108.6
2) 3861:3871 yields 121.4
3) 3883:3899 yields 114.5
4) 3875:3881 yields 114.2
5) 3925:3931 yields 102.3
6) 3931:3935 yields 95.01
